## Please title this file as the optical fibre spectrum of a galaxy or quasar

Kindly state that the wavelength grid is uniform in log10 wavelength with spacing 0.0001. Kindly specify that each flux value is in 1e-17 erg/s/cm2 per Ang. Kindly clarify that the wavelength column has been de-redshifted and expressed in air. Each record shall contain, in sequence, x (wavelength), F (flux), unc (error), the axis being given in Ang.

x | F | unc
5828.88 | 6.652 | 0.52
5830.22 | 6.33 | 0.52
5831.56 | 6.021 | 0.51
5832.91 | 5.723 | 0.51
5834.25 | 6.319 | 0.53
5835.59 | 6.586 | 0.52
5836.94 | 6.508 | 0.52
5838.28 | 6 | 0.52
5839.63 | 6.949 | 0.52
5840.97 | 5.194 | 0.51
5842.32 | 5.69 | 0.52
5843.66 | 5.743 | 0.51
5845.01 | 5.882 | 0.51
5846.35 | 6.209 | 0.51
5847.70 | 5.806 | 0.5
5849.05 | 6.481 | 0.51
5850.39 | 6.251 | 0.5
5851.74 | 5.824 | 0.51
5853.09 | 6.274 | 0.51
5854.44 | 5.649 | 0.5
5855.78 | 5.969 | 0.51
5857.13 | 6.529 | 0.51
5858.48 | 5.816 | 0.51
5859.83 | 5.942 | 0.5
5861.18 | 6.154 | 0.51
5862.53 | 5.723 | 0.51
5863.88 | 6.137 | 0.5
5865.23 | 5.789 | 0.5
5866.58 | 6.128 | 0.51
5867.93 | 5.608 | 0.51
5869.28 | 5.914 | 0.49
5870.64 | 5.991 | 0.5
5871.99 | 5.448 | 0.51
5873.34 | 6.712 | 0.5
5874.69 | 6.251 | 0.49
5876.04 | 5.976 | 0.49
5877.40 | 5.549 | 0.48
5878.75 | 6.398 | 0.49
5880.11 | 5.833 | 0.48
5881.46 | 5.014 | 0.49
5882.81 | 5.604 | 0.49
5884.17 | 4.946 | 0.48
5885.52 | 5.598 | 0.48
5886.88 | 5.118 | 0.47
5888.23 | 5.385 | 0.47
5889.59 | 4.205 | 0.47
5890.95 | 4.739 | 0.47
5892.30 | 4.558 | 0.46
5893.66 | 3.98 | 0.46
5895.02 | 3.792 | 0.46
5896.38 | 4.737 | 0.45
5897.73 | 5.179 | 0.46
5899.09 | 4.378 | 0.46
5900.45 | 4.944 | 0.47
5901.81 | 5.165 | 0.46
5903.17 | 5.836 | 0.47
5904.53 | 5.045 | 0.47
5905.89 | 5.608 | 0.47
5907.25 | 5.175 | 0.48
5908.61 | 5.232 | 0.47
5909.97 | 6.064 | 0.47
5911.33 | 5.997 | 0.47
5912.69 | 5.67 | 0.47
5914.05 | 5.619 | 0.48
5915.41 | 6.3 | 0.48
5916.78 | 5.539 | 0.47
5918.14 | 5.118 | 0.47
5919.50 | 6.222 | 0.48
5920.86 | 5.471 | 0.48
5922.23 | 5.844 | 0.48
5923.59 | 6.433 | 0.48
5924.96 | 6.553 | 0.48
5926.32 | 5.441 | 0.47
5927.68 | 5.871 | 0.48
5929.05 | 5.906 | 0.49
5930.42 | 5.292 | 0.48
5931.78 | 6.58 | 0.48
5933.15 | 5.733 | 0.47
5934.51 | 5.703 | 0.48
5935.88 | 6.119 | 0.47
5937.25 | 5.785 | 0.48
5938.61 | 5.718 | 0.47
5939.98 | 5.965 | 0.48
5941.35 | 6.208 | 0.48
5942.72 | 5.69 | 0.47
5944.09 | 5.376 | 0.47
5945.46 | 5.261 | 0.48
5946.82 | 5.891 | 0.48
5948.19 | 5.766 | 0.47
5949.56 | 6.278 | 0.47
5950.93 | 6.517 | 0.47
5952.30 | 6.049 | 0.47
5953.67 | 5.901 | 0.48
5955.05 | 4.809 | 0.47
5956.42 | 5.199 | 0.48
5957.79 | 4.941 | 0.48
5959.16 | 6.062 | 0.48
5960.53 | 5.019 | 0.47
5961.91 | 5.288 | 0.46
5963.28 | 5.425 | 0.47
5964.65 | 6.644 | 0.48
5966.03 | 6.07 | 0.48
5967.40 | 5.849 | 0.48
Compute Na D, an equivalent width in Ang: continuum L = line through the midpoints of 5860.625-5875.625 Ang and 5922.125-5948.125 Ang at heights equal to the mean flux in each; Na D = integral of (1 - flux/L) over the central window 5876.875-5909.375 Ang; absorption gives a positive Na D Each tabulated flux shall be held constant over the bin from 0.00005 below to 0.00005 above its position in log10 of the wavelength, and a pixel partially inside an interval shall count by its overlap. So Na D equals 4.7 Ang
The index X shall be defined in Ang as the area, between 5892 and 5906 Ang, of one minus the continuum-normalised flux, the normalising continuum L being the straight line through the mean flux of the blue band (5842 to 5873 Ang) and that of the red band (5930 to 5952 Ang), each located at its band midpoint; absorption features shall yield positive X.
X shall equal 2.6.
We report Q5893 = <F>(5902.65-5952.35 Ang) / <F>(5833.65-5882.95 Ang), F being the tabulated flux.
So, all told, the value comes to 0.97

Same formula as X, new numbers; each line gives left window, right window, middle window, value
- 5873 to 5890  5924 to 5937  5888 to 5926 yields 2.95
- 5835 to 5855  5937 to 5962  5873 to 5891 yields 1.22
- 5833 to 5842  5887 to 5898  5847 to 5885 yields -4.03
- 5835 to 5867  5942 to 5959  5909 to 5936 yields -0.45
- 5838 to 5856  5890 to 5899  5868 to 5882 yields -2.20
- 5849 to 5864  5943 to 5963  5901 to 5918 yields 0.62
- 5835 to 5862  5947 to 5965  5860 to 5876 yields 0.03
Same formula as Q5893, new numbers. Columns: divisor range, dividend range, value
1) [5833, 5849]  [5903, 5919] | 0.92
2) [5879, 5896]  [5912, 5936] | 1.19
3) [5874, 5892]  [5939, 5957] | 1.06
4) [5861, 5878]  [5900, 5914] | 0.92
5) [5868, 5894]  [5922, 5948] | 1.07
